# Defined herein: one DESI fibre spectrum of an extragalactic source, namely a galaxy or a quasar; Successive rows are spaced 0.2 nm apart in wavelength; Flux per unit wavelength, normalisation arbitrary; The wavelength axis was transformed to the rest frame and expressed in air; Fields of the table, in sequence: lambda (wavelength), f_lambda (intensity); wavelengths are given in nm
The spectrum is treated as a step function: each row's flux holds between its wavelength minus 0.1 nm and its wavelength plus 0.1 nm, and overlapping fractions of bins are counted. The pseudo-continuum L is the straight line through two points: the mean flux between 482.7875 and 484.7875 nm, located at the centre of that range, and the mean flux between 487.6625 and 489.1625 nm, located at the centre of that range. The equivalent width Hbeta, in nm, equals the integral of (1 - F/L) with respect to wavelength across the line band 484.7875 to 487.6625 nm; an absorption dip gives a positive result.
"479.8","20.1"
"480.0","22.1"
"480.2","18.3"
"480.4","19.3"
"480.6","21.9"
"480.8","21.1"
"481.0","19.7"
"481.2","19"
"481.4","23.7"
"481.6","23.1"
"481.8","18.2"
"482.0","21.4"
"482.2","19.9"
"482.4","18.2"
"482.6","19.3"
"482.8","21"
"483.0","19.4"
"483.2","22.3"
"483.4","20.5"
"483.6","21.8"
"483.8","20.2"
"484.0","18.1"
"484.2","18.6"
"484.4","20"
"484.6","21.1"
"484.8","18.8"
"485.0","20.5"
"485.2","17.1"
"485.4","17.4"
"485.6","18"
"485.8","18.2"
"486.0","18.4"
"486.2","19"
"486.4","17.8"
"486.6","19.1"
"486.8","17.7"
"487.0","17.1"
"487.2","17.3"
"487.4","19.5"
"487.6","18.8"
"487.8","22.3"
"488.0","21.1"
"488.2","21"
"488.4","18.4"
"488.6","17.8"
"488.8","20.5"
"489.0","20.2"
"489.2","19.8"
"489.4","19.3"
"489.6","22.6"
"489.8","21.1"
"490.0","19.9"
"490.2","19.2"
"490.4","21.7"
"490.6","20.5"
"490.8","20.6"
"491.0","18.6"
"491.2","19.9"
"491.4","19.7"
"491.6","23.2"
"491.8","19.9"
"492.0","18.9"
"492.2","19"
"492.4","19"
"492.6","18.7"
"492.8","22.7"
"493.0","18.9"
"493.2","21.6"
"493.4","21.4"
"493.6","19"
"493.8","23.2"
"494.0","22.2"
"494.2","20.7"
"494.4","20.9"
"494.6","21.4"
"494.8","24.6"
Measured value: 0.27 nm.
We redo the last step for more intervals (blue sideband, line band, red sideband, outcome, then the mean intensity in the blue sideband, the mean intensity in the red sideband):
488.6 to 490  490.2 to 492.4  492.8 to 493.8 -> 0.048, 20.3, 20.8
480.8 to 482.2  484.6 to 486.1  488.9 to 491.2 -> 0.149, 20.8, 20.3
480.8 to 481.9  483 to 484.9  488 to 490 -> 0.040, 20.8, 20.1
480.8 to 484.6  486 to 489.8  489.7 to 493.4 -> 0.153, 20.3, 20.2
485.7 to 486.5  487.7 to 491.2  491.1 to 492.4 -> -0.168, 18.3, 20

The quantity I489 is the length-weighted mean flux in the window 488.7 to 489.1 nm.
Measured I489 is 20.4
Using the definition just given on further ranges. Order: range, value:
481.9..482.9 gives 20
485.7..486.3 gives 18.5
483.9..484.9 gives 19.3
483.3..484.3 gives 19.8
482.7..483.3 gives 20.9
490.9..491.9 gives 20.3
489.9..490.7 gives 20.3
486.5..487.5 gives 18.1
